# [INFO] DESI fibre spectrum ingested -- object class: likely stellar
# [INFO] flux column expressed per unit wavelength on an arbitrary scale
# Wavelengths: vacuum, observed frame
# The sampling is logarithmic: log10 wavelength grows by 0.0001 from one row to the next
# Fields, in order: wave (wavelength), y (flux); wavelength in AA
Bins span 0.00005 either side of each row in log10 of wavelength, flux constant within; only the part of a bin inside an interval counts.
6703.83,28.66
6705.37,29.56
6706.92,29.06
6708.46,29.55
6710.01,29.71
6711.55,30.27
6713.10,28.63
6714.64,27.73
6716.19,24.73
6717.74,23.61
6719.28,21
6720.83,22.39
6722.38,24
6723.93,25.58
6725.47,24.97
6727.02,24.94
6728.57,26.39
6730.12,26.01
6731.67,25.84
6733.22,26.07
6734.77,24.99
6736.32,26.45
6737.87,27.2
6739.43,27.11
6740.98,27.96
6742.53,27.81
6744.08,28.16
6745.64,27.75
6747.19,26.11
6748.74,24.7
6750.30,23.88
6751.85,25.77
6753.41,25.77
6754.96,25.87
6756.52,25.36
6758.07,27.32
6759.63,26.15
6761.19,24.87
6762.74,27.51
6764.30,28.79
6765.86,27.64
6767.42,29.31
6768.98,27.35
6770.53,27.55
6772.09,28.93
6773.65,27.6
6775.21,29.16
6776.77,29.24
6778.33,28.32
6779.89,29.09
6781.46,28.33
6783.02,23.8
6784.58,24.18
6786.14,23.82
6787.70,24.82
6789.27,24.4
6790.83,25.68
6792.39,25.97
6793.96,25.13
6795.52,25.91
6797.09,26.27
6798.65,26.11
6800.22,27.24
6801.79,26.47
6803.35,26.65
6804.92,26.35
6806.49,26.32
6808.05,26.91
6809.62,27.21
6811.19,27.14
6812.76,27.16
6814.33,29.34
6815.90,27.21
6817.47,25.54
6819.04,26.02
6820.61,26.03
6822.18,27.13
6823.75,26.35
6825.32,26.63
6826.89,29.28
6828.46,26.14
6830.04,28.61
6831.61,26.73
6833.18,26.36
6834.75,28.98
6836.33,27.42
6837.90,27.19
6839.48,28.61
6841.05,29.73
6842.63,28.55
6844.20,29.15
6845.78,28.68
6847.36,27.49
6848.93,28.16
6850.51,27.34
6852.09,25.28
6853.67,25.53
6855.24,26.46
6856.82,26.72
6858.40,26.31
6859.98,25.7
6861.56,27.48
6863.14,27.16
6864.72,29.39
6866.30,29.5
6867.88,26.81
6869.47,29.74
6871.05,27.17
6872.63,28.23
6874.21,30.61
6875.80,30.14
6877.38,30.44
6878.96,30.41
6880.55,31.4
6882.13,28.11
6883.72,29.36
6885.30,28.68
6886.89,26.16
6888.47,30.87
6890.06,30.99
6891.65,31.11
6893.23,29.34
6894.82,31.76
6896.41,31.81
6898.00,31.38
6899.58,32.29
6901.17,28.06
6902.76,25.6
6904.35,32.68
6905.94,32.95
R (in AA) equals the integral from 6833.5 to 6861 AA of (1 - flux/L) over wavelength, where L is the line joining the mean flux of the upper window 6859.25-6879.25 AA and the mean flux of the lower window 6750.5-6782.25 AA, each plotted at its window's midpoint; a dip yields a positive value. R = 0.9 AA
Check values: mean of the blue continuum 27.4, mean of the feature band 27.5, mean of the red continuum 28.6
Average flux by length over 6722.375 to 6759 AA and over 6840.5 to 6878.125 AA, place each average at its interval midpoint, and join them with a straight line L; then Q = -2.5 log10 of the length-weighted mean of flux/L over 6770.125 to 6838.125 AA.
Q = 0.01 mag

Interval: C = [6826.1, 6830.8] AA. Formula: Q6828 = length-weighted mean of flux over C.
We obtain 28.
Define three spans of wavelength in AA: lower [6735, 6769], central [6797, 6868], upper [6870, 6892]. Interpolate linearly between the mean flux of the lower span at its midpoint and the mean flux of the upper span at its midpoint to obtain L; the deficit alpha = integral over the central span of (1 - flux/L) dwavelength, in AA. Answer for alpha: 3.03 AA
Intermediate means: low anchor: 26.7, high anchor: 29.5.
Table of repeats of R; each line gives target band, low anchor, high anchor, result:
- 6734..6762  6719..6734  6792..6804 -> -1.15 AA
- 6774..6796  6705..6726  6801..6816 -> 0.49 AA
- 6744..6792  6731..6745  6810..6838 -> 0.55 AA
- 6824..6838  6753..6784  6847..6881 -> 0.18 AA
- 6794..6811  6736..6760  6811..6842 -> 0.38 AA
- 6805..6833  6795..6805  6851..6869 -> -0.42 AA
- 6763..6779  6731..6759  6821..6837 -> -1.03 AA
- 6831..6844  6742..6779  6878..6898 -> 0.39 AA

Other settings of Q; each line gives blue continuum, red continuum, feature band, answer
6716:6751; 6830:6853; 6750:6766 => -0.008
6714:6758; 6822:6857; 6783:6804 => 0.049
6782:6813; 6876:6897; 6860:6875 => 0.031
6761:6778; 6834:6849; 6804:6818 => 0.049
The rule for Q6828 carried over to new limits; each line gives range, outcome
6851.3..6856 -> 25.8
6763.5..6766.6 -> 28.2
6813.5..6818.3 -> 27.3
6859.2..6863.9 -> 26.8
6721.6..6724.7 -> 24.8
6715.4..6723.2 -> 23.1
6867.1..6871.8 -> 27.9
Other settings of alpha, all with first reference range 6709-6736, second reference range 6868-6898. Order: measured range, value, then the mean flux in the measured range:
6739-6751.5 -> -0.16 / 26.7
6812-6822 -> 0.43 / 26.9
